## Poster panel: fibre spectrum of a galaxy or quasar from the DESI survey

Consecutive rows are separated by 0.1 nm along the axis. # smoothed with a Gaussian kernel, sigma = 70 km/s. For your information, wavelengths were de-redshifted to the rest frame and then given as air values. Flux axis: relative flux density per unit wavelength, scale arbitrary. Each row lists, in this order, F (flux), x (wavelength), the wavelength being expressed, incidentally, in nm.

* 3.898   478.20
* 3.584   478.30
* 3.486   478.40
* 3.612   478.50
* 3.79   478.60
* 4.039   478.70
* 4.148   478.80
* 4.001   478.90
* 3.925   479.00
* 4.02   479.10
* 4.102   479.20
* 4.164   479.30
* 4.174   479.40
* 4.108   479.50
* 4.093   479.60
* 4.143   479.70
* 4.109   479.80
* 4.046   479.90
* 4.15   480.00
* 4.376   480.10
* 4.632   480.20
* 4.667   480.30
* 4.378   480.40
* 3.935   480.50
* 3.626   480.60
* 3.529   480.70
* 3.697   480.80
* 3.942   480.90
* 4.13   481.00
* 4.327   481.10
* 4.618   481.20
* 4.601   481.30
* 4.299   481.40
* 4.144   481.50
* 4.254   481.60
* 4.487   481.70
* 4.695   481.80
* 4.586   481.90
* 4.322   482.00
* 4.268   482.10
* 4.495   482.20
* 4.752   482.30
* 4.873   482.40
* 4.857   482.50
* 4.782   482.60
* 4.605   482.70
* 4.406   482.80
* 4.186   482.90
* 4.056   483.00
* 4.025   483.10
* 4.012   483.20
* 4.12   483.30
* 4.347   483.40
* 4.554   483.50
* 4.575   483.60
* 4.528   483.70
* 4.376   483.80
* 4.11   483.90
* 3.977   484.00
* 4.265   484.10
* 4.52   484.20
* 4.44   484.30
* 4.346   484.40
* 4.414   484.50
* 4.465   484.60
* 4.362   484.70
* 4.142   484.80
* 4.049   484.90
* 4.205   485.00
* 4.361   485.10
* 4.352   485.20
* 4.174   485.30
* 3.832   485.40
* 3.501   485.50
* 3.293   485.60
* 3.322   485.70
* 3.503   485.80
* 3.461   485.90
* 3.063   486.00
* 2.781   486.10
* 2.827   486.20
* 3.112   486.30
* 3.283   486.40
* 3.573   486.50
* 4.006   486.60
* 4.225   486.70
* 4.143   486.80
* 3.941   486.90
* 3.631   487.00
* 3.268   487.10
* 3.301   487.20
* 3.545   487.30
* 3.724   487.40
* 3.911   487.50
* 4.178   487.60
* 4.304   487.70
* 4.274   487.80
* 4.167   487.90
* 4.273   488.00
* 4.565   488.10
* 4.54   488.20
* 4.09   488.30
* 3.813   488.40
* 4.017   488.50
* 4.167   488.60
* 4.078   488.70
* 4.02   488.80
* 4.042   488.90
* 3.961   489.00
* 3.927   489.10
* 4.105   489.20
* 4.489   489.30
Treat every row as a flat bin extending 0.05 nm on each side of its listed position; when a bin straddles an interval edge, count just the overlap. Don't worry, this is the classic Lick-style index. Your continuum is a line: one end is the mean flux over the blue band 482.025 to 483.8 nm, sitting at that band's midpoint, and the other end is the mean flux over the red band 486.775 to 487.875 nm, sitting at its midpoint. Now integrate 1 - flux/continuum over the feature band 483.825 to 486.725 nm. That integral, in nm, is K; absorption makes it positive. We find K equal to 0.18 nm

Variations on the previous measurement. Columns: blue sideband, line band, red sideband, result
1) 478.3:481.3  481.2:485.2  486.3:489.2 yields -0.36 nm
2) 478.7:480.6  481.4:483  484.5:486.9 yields -0.20 nm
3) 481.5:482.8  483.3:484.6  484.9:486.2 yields -0.09 nm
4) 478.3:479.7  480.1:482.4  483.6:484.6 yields -0.09 nm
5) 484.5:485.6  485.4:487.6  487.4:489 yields 0.33 nm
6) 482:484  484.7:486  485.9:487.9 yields 0.04 nm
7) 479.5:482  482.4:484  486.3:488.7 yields -0.10 nm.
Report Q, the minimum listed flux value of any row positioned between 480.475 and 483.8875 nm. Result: 3.529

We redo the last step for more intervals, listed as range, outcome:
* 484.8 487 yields 2.781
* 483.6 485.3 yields 3.977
